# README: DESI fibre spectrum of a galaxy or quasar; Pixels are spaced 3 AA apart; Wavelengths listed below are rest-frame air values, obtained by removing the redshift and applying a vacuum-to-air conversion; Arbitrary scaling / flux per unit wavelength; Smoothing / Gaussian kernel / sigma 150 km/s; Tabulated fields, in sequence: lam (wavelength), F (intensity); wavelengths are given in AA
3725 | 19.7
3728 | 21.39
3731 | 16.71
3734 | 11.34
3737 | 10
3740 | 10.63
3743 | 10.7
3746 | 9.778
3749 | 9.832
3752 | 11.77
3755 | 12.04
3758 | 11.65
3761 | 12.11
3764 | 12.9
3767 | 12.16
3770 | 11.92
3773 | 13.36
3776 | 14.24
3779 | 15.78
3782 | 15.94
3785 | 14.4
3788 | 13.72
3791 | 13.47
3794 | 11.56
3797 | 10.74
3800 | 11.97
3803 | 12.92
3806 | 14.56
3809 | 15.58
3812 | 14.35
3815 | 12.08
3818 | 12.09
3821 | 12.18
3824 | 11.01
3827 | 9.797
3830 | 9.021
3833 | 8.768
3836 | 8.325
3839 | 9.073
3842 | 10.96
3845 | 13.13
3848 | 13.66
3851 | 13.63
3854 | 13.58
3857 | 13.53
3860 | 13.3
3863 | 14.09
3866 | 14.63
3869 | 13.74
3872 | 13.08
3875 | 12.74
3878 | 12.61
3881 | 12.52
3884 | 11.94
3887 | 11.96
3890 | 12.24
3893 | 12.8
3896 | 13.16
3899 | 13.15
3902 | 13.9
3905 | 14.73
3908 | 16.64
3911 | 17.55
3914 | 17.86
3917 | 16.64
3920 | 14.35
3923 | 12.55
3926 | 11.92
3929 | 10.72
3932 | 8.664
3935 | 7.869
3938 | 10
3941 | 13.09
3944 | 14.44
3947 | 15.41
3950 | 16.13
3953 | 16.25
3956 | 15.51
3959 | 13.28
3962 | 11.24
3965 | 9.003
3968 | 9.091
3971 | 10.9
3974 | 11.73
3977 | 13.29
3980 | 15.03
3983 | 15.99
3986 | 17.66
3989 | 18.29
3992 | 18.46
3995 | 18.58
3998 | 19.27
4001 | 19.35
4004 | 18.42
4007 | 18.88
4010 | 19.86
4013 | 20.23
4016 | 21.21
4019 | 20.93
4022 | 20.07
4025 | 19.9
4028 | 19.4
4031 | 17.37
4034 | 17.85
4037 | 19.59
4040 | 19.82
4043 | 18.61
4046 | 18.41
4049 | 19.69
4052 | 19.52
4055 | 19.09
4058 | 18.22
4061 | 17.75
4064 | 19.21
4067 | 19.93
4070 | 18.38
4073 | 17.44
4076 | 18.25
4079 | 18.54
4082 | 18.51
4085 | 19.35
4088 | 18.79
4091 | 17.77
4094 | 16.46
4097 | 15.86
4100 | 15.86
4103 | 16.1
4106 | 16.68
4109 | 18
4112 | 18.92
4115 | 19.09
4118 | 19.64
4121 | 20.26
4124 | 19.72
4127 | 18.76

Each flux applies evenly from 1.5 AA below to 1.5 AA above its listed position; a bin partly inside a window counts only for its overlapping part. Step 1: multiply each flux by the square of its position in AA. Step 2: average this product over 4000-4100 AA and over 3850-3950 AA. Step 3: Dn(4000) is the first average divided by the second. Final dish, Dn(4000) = 1.52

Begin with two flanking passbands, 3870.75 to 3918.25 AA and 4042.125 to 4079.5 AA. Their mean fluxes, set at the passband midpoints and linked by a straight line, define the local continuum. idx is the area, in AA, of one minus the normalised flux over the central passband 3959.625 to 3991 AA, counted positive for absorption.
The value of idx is 5.8 AA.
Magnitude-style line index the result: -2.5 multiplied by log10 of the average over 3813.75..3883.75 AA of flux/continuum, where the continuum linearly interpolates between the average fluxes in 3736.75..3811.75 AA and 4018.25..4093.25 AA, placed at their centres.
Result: 0.18 mag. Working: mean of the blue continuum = 12.6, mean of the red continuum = 18.9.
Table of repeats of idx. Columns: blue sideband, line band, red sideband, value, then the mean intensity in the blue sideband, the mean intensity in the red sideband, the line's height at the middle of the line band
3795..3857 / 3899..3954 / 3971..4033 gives 5.6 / 11.9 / 18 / 15.4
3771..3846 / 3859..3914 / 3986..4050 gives 4.4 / 12.4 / 19.2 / 14.9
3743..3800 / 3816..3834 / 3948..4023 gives 3.9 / 12.6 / 16.3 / 13.5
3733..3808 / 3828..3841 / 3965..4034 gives 4.6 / 12.4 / 17.3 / 13.8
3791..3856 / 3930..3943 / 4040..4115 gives 4.1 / 11.9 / 18.2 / 14.7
